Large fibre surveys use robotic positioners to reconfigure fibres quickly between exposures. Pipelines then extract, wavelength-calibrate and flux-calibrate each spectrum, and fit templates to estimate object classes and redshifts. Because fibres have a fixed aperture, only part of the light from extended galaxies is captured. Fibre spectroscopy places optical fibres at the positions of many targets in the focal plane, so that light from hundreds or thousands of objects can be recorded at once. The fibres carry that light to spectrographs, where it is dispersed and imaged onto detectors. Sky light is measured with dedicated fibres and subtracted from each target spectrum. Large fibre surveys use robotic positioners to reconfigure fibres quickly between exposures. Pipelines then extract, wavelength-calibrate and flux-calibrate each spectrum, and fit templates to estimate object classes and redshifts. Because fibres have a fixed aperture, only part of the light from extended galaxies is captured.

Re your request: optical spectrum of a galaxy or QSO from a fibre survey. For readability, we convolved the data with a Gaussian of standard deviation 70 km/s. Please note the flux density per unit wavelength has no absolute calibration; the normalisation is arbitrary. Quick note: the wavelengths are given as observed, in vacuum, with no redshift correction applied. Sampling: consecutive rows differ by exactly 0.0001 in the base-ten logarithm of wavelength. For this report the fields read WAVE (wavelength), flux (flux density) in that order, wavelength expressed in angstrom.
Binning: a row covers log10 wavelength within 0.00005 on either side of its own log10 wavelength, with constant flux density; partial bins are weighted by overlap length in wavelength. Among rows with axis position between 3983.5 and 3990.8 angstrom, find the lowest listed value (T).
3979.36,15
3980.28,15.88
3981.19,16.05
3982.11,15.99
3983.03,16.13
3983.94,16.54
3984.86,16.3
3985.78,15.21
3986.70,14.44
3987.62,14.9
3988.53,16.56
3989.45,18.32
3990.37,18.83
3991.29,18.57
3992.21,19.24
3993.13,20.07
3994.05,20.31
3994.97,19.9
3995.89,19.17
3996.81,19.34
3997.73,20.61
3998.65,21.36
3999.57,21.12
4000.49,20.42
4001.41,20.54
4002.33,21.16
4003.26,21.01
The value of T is 14.44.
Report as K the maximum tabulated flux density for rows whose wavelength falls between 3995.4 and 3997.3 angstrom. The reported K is 19.34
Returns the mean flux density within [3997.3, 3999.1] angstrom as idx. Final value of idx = 21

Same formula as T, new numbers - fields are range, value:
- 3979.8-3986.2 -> 15.21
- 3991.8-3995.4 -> 19.24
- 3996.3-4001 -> 19.34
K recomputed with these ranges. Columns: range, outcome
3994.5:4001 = 21.36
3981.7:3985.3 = 16.54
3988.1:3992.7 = 19.24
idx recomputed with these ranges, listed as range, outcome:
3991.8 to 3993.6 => 19.7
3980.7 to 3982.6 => 16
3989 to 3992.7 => 18.7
